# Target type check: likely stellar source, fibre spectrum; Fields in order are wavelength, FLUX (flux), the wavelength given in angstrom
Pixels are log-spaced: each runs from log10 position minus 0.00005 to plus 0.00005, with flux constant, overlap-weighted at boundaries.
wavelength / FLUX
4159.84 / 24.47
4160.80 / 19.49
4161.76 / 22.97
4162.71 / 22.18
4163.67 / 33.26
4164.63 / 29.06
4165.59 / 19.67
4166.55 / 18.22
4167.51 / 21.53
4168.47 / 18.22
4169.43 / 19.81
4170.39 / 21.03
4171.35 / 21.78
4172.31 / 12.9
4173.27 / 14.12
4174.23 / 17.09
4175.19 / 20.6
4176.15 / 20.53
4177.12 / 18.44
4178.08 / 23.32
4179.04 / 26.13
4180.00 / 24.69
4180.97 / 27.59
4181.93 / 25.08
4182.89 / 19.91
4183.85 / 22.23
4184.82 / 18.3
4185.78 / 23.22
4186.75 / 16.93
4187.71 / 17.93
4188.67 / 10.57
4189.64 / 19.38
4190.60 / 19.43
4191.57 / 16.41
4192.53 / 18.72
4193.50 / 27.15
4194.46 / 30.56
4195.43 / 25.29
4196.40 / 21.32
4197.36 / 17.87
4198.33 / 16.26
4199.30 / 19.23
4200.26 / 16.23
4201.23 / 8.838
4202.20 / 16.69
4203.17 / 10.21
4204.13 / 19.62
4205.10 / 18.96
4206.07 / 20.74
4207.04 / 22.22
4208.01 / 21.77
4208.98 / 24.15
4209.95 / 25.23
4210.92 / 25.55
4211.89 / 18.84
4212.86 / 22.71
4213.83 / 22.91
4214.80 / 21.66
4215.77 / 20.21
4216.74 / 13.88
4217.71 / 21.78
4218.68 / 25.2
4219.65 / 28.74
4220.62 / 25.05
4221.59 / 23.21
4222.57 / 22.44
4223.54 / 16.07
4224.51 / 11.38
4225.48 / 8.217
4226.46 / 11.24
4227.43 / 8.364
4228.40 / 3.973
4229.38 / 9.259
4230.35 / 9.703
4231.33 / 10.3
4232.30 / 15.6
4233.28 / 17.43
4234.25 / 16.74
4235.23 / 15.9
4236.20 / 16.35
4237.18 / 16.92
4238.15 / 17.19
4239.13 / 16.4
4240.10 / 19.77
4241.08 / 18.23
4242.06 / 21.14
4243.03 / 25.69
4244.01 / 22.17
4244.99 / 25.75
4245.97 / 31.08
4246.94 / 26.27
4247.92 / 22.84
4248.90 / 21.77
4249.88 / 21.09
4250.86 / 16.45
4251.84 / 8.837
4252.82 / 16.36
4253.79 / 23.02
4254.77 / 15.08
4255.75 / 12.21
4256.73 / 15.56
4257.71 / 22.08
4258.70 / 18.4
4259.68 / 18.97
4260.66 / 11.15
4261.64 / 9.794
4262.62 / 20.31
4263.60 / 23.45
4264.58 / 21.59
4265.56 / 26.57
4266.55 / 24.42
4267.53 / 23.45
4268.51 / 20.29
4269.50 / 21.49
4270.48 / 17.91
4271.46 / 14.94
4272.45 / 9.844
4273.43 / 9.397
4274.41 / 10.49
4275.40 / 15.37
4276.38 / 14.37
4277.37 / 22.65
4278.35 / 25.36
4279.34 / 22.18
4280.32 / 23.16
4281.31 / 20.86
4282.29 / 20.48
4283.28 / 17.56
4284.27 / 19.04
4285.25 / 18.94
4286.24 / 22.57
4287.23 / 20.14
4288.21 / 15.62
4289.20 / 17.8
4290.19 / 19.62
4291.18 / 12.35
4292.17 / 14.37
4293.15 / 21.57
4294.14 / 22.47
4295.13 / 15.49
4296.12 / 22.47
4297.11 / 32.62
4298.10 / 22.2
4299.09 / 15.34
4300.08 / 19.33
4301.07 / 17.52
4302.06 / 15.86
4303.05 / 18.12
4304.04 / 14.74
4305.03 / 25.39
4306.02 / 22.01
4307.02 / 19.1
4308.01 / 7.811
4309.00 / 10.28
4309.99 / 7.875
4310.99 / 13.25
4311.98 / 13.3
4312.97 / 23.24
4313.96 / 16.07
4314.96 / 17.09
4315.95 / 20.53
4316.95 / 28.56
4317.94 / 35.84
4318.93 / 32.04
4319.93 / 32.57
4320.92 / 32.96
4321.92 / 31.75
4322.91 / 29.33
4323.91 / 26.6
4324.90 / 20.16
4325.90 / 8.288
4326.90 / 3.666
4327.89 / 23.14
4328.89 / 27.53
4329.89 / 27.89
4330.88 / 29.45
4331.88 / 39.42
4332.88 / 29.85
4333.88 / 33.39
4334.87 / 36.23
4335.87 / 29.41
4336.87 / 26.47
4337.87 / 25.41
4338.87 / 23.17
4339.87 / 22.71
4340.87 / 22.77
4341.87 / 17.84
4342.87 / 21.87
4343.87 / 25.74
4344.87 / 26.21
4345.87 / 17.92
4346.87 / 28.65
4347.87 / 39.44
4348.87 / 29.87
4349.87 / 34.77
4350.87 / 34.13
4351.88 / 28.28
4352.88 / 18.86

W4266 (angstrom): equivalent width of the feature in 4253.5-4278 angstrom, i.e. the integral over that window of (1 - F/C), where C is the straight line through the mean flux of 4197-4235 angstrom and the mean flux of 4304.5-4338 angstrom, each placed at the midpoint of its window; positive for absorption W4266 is 3.3 angstrom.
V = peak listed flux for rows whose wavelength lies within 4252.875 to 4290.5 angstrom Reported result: 26.57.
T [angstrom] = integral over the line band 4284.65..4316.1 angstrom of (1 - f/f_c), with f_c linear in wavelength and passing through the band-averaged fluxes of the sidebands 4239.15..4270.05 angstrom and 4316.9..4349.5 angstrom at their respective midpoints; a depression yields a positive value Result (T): 7.9 angstrom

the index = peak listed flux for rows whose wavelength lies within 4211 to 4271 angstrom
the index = 31.08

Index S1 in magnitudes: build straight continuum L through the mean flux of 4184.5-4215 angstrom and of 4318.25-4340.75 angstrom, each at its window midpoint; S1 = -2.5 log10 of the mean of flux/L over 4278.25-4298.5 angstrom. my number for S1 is 0.215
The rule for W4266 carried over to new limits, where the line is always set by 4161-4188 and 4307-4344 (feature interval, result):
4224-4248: 6.08 angstrom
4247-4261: 2.94 angstrom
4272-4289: 3.53 angstrom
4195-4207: 2.19 angstrom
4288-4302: 2.38 angstrom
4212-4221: -0.14 angstrom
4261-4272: 1.19 angstrom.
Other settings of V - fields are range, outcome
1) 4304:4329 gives 35.84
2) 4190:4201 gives 30.56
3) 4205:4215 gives 25.55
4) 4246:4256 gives 26.27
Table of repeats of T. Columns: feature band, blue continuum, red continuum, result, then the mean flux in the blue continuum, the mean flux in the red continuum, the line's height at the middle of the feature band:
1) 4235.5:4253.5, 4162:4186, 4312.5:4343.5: 2.47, 21.6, 25.7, 23.4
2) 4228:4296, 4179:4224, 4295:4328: 7.72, 20.7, 20.5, 20.6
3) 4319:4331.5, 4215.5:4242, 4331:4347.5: 0.31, 16.3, 26.8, 25.5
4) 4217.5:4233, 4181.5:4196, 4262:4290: 3.52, 20.7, 19.3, 20.1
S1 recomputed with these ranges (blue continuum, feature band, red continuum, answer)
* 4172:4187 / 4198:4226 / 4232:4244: -0.01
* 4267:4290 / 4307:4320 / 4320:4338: 0.25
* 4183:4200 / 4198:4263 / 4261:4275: 0.05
